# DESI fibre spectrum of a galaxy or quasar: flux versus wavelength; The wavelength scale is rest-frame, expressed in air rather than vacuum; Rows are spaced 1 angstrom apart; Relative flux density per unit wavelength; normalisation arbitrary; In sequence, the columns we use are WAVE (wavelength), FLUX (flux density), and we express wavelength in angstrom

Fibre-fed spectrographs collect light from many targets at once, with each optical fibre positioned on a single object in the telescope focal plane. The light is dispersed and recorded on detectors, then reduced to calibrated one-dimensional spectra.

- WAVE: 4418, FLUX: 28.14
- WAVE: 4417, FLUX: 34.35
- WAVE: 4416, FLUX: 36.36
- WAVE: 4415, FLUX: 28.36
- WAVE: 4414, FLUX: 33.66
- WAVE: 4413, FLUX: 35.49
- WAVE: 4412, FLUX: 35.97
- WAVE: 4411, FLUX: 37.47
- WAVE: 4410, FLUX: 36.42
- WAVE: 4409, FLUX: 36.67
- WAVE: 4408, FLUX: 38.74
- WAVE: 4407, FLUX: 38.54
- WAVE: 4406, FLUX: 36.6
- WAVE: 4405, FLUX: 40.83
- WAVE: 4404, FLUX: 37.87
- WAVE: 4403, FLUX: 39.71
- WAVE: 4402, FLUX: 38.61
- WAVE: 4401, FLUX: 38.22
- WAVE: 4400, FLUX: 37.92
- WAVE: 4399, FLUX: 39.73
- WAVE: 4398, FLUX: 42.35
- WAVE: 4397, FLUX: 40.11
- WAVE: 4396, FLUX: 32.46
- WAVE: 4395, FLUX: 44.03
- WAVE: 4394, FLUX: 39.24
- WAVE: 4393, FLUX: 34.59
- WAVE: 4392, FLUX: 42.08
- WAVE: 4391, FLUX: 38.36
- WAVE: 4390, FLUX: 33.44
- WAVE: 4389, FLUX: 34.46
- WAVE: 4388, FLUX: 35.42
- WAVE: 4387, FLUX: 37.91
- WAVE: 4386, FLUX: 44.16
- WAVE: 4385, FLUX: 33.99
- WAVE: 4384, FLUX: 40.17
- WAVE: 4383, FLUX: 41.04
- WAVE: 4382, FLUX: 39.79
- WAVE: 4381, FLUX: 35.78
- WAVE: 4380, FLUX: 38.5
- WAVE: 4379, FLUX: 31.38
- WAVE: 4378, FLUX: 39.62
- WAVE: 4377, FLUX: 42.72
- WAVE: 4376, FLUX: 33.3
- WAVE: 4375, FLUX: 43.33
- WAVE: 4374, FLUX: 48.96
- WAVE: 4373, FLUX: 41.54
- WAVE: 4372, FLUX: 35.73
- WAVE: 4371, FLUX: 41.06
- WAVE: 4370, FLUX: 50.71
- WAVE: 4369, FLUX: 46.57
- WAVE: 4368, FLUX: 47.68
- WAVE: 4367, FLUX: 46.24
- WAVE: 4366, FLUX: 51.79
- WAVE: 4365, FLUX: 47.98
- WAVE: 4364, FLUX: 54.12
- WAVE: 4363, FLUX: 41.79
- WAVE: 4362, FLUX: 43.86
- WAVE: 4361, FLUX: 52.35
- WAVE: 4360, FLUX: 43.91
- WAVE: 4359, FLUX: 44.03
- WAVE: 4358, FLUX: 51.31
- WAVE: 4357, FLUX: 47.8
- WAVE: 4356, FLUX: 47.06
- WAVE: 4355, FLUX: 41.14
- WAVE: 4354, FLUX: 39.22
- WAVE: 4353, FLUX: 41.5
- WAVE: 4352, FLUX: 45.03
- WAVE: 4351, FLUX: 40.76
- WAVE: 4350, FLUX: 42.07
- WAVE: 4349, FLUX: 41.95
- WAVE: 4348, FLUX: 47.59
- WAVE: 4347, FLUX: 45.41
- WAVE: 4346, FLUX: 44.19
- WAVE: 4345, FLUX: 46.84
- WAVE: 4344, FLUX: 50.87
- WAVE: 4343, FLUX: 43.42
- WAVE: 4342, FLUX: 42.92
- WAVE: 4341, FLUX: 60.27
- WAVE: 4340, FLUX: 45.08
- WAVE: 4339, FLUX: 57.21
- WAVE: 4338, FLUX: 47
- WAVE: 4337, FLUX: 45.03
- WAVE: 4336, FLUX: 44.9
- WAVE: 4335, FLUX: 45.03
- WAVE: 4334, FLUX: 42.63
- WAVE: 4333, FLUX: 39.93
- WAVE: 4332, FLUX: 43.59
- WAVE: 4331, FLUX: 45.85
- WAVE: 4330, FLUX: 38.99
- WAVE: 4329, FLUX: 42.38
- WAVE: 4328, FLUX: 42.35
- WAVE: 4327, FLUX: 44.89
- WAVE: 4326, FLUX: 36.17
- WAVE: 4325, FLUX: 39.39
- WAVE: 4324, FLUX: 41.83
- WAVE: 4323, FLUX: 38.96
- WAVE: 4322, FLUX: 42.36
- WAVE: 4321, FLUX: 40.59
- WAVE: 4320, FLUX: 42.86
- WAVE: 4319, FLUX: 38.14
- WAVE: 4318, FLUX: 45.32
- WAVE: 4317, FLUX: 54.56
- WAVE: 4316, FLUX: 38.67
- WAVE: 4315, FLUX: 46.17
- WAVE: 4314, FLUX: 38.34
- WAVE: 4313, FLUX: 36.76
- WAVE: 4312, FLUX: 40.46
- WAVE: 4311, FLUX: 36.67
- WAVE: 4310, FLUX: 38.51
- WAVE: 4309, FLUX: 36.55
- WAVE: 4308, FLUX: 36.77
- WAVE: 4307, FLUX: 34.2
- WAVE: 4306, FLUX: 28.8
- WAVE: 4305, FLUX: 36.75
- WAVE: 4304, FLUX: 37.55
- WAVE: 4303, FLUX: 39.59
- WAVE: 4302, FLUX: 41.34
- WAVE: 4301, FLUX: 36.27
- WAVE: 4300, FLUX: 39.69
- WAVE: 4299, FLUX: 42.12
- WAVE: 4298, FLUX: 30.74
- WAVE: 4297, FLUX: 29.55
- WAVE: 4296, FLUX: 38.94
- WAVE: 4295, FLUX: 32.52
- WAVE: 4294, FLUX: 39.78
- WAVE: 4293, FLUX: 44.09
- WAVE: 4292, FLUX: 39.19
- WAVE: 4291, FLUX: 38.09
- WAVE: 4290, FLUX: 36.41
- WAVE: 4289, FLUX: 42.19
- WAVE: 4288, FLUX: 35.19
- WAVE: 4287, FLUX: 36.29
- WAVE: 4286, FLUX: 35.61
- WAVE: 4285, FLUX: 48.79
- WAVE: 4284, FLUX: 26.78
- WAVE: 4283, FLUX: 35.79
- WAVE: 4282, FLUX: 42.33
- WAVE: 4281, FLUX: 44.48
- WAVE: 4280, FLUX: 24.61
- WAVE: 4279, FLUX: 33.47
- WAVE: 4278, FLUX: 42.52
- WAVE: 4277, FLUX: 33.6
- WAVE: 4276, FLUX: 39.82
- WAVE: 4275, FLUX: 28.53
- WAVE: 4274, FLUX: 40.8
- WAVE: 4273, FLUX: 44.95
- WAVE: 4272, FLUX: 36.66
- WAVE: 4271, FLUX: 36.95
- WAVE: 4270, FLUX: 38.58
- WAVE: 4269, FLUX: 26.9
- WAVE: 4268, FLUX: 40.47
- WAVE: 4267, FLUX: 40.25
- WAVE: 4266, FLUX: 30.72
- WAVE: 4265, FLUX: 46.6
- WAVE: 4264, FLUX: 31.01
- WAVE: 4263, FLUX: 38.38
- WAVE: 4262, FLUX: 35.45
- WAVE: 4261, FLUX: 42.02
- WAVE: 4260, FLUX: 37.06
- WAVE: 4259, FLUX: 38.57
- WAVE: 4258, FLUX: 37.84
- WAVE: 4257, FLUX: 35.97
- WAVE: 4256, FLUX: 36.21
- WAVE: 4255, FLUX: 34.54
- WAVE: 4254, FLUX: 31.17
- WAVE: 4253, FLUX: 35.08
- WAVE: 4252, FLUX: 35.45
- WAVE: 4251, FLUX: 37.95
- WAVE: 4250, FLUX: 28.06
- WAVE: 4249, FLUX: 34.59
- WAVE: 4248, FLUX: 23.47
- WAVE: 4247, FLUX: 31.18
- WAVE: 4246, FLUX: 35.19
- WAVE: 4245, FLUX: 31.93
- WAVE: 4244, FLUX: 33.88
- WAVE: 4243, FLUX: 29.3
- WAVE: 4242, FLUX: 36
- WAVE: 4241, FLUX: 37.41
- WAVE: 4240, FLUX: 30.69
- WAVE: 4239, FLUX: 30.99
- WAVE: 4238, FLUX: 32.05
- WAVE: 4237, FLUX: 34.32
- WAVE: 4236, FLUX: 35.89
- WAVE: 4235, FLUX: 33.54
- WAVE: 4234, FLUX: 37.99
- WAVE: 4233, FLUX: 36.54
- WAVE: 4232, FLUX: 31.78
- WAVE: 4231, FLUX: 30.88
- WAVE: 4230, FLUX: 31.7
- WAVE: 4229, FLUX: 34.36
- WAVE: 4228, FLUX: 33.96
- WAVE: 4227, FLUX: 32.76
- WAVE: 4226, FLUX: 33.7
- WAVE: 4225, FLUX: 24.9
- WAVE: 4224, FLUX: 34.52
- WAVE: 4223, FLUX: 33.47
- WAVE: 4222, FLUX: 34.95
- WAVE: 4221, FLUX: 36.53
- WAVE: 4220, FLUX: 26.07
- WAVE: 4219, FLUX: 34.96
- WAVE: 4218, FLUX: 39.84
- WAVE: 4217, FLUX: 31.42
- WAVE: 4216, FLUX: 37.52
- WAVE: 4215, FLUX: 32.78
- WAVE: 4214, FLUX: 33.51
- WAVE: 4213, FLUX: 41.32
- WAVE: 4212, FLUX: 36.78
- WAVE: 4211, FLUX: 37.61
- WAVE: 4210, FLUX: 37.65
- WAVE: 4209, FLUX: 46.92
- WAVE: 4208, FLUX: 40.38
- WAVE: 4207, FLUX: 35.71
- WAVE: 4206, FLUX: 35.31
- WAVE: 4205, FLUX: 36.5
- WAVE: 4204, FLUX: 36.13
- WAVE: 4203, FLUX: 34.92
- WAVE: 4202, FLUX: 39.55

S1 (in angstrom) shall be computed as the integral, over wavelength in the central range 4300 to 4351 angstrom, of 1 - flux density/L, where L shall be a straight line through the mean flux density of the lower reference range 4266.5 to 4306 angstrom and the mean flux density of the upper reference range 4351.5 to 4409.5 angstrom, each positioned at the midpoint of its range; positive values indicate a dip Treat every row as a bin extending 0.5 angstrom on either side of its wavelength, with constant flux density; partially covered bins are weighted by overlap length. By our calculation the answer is -4.3 angstrom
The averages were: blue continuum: 37.3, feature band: 42.2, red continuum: 41.3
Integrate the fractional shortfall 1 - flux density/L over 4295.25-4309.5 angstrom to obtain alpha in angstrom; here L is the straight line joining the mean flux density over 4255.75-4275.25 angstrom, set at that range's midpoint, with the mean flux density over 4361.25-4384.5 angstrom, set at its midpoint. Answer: 1.1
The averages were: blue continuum 37.3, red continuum 42.9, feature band 36.3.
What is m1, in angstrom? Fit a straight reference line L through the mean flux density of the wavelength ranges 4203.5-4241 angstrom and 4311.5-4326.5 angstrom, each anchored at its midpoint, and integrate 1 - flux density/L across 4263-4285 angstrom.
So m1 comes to 0.87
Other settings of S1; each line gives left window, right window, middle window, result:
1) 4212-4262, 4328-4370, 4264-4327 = 3.10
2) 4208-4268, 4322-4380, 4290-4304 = 0.70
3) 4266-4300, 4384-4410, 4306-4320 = -0.88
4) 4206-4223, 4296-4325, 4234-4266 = 2.37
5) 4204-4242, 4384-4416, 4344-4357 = -2.55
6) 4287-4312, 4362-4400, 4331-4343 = -2.35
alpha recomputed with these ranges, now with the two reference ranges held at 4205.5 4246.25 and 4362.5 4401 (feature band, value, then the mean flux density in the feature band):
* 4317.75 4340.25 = -2.5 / 43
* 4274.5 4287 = 0.1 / 36.4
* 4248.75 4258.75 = 0.2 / 34.8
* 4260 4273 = -0.4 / 37.3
